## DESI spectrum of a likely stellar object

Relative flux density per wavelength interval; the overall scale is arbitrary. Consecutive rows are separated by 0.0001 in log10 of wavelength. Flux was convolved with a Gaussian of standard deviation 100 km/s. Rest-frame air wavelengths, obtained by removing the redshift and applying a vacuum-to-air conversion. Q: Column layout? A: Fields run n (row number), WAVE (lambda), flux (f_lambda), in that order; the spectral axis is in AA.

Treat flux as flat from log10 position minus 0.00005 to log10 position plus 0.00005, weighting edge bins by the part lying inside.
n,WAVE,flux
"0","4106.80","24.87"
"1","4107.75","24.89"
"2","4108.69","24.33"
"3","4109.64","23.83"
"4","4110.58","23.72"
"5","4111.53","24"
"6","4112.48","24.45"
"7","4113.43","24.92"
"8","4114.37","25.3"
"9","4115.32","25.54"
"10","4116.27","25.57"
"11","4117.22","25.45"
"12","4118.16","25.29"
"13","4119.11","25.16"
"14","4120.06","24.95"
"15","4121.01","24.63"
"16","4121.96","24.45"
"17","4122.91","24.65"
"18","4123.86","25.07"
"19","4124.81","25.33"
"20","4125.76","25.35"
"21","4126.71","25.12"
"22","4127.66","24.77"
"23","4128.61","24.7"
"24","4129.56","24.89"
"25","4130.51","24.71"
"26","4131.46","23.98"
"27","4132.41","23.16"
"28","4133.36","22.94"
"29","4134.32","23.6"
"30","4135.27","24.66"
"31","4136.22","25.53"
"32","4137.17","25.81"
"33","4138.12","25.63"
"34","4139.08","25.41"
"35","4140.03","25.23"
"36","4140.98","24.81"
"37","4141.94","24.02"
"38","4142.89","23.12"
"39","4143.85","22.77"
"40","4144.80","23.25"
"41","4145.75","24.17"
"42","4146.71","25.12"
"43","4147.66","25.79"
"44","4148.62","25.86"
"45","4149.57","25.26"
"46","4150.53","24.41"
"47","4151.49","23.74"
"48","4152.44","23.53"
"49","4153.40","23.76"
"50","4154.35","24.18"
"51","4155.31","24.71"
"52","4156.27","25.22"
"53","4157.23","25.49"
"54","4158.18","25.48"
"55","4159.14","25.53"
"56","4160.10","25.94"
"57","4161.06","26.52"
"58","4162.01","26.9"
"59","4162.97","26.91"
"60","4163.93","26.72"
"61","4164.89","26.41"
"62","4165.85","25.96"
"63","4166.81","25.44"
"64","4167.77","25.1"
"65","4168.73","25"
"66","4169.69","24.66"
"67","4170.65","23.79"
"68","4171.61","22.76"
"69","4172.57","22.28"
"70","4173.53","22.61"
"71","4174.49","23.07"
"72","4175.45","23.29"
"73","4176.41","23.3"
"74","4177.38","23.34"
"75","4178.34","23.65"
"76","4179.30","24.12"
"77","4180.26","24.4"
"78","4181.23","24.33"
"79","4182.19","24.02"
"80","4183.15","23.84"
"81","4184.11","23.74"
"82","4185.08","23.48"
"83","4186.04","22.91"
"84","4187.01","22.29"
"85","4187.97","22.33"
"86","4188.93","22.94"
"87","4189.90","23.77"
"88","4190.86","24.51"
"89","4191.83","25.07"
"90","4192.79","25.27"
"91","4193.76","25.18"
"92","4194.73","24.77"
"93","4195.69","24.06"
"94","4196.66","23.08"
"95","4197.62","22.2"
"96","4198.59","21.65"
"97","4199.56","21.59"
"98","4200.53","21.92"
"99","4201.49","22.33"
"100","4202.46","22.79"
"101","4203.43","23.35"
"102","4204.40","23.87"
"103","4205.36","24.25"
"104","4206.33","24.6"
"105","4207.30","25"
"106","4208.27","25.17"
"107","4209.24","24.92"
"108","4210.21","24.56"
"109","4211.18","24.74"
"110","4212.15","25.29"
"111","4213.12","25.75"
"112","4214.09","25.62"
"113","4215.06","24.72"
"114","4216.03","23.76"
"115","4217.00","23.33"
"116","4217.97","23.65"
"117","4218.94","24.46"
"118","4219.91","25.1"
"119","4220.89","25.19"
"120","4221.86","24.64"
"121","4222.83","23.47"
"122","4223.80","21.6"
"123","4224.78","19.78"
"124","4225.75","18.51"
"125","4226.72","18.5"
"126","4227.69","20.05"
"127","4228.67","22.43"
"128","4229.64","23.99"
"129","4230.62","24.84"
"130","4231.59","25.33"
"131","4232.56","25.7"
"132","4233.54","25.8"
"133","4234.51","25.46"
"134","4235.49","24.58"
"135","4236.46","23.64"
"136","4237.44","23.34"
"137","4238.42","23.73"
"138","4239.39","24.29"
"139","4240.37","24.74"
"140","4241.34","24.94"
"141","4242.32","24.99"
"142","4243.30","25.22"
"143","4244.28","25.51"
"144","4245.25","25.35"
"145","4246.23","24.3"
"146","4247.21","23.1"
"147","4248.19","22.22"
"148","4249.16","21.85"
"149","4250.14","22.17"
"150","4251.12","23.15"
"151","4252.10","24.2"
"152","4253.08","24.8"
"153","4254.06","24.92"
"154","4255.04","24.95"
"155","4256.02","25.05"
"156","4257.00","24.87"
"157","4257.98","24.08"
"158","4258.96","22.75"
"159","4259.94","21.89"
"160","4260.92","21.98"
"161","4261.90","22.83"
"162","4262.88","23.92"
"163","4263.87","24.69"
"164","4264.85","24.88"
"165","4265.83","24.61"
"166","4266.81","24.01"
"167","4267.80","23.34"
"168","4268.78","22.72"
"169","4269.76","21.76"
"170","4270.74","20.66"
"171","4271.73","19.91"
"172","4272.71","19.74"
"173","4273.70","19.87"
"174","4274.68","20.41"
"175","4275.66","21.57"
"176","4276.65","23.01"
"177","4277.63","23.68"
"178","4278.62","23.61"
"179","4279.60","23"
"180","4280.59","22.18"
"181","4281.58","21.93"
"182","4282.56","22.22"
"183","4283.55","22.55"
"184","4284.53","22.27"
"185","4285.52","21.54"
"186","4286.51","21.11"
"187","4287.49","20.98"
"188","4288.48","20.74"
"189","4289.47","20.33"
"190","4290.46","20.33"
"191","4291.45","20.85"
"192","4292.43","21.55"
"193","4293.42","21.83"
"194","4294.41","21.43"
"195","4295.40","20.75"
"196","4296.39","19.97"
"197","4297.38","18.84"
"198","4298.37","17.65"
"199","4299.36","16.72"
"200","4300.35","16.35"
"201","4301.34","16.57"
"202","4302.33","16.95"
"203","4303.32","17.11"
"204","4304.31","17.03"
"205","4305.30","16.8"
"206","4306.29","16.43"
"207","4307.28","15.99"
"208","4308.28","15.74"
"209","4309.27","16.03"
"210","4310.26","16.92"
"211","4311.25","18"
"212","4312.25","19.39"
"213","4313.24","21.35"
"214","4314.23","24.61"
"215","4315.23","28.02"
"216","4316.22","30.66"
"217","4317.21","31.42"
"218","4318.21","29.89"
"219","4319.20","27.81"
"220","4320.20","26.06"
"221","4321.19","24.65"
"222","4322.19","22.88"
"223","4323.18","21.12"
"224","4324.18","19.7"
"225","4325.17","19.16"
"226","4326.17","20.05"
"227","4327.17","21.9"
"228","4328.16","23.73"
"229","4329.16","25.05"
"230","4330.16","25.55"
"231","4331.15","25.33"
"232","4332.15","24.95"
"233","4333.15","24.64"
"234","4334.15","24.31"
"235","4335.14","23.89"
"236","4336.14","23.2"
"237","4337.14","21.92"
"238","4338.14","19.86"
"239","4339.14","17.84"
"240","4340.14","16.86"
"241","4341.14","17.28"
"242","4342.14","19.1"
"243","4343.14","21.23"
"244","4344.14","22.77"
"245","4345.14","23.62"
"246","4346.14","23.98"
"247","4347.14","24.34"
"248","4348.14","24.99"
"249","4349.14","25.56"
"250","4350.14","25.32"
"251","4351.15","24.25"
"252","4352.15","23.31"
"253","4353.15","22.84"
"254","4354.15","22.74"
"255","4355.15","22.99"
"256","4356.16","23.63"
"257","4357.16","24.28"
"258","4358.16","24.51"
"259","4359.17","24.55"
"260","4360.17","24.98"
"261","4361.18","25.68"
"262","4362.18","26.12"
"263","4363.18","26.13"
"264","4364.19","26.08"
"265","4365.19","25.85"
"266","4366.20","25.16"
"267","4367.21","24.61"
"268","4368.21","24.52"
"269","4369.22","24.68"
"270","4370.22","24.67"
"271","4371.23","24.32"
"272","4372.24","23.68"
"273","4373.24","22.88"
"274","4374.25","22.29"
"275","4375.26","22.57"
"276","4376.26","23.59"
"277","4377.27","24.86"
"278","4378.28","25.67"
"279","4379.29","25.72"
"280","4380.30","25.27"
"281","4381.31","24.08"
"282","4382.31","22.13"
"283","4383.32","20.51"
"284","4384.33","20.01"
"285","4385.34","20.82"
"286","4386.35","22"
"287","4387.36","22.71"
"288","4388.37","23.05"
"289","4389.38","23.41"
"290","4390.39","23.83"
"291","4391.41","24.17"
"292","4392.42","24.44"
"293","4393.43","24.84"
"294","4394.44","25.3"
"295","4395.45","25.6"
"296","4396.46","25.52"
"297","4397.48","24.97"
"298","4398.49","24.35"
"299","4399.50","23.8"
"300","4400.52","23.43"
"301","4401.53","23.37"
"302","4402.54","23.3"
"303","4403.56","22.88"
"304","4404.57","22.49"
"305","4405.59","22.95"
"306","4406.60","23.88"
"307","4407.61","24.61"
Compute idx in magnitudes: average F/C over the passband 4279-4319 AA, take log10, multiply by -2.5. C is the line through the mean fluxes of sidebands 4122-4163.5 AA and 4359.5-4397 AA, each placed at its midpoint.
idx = 0.18 mag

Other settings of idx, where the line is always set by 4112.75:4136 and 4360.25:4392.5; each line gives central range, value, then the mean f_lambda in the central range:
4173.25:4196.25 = 0.04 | 23.8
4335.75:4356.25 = 0.08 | 22.2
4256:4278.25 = 0.08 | 22.7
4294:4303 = 0.30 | 18.3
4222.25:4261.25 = 0.04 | 23.6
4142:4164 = -0.01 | 24.9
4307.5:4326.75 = 0.07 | 22.7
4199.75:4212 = 0.02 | 23.9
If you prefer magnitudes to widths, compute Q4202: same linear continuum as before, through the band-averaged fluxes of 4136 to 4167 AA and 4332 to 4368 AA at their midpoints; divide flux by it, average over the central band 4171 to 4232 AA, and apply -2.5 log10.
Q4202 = 0.053 mag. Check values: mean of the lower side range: 25.1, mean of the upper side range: 23.4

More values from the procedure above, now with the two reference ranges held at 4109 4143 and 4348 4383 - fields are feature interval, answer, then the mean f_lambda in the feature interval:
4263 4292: 0.12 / 22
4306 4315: 0.30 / 18.6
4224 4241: 0.06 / 23.2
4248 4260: 0.04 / 23.7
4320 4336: 0.05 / 23.3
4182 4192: 0.05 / 23.5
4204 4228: 0.04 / 23.7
